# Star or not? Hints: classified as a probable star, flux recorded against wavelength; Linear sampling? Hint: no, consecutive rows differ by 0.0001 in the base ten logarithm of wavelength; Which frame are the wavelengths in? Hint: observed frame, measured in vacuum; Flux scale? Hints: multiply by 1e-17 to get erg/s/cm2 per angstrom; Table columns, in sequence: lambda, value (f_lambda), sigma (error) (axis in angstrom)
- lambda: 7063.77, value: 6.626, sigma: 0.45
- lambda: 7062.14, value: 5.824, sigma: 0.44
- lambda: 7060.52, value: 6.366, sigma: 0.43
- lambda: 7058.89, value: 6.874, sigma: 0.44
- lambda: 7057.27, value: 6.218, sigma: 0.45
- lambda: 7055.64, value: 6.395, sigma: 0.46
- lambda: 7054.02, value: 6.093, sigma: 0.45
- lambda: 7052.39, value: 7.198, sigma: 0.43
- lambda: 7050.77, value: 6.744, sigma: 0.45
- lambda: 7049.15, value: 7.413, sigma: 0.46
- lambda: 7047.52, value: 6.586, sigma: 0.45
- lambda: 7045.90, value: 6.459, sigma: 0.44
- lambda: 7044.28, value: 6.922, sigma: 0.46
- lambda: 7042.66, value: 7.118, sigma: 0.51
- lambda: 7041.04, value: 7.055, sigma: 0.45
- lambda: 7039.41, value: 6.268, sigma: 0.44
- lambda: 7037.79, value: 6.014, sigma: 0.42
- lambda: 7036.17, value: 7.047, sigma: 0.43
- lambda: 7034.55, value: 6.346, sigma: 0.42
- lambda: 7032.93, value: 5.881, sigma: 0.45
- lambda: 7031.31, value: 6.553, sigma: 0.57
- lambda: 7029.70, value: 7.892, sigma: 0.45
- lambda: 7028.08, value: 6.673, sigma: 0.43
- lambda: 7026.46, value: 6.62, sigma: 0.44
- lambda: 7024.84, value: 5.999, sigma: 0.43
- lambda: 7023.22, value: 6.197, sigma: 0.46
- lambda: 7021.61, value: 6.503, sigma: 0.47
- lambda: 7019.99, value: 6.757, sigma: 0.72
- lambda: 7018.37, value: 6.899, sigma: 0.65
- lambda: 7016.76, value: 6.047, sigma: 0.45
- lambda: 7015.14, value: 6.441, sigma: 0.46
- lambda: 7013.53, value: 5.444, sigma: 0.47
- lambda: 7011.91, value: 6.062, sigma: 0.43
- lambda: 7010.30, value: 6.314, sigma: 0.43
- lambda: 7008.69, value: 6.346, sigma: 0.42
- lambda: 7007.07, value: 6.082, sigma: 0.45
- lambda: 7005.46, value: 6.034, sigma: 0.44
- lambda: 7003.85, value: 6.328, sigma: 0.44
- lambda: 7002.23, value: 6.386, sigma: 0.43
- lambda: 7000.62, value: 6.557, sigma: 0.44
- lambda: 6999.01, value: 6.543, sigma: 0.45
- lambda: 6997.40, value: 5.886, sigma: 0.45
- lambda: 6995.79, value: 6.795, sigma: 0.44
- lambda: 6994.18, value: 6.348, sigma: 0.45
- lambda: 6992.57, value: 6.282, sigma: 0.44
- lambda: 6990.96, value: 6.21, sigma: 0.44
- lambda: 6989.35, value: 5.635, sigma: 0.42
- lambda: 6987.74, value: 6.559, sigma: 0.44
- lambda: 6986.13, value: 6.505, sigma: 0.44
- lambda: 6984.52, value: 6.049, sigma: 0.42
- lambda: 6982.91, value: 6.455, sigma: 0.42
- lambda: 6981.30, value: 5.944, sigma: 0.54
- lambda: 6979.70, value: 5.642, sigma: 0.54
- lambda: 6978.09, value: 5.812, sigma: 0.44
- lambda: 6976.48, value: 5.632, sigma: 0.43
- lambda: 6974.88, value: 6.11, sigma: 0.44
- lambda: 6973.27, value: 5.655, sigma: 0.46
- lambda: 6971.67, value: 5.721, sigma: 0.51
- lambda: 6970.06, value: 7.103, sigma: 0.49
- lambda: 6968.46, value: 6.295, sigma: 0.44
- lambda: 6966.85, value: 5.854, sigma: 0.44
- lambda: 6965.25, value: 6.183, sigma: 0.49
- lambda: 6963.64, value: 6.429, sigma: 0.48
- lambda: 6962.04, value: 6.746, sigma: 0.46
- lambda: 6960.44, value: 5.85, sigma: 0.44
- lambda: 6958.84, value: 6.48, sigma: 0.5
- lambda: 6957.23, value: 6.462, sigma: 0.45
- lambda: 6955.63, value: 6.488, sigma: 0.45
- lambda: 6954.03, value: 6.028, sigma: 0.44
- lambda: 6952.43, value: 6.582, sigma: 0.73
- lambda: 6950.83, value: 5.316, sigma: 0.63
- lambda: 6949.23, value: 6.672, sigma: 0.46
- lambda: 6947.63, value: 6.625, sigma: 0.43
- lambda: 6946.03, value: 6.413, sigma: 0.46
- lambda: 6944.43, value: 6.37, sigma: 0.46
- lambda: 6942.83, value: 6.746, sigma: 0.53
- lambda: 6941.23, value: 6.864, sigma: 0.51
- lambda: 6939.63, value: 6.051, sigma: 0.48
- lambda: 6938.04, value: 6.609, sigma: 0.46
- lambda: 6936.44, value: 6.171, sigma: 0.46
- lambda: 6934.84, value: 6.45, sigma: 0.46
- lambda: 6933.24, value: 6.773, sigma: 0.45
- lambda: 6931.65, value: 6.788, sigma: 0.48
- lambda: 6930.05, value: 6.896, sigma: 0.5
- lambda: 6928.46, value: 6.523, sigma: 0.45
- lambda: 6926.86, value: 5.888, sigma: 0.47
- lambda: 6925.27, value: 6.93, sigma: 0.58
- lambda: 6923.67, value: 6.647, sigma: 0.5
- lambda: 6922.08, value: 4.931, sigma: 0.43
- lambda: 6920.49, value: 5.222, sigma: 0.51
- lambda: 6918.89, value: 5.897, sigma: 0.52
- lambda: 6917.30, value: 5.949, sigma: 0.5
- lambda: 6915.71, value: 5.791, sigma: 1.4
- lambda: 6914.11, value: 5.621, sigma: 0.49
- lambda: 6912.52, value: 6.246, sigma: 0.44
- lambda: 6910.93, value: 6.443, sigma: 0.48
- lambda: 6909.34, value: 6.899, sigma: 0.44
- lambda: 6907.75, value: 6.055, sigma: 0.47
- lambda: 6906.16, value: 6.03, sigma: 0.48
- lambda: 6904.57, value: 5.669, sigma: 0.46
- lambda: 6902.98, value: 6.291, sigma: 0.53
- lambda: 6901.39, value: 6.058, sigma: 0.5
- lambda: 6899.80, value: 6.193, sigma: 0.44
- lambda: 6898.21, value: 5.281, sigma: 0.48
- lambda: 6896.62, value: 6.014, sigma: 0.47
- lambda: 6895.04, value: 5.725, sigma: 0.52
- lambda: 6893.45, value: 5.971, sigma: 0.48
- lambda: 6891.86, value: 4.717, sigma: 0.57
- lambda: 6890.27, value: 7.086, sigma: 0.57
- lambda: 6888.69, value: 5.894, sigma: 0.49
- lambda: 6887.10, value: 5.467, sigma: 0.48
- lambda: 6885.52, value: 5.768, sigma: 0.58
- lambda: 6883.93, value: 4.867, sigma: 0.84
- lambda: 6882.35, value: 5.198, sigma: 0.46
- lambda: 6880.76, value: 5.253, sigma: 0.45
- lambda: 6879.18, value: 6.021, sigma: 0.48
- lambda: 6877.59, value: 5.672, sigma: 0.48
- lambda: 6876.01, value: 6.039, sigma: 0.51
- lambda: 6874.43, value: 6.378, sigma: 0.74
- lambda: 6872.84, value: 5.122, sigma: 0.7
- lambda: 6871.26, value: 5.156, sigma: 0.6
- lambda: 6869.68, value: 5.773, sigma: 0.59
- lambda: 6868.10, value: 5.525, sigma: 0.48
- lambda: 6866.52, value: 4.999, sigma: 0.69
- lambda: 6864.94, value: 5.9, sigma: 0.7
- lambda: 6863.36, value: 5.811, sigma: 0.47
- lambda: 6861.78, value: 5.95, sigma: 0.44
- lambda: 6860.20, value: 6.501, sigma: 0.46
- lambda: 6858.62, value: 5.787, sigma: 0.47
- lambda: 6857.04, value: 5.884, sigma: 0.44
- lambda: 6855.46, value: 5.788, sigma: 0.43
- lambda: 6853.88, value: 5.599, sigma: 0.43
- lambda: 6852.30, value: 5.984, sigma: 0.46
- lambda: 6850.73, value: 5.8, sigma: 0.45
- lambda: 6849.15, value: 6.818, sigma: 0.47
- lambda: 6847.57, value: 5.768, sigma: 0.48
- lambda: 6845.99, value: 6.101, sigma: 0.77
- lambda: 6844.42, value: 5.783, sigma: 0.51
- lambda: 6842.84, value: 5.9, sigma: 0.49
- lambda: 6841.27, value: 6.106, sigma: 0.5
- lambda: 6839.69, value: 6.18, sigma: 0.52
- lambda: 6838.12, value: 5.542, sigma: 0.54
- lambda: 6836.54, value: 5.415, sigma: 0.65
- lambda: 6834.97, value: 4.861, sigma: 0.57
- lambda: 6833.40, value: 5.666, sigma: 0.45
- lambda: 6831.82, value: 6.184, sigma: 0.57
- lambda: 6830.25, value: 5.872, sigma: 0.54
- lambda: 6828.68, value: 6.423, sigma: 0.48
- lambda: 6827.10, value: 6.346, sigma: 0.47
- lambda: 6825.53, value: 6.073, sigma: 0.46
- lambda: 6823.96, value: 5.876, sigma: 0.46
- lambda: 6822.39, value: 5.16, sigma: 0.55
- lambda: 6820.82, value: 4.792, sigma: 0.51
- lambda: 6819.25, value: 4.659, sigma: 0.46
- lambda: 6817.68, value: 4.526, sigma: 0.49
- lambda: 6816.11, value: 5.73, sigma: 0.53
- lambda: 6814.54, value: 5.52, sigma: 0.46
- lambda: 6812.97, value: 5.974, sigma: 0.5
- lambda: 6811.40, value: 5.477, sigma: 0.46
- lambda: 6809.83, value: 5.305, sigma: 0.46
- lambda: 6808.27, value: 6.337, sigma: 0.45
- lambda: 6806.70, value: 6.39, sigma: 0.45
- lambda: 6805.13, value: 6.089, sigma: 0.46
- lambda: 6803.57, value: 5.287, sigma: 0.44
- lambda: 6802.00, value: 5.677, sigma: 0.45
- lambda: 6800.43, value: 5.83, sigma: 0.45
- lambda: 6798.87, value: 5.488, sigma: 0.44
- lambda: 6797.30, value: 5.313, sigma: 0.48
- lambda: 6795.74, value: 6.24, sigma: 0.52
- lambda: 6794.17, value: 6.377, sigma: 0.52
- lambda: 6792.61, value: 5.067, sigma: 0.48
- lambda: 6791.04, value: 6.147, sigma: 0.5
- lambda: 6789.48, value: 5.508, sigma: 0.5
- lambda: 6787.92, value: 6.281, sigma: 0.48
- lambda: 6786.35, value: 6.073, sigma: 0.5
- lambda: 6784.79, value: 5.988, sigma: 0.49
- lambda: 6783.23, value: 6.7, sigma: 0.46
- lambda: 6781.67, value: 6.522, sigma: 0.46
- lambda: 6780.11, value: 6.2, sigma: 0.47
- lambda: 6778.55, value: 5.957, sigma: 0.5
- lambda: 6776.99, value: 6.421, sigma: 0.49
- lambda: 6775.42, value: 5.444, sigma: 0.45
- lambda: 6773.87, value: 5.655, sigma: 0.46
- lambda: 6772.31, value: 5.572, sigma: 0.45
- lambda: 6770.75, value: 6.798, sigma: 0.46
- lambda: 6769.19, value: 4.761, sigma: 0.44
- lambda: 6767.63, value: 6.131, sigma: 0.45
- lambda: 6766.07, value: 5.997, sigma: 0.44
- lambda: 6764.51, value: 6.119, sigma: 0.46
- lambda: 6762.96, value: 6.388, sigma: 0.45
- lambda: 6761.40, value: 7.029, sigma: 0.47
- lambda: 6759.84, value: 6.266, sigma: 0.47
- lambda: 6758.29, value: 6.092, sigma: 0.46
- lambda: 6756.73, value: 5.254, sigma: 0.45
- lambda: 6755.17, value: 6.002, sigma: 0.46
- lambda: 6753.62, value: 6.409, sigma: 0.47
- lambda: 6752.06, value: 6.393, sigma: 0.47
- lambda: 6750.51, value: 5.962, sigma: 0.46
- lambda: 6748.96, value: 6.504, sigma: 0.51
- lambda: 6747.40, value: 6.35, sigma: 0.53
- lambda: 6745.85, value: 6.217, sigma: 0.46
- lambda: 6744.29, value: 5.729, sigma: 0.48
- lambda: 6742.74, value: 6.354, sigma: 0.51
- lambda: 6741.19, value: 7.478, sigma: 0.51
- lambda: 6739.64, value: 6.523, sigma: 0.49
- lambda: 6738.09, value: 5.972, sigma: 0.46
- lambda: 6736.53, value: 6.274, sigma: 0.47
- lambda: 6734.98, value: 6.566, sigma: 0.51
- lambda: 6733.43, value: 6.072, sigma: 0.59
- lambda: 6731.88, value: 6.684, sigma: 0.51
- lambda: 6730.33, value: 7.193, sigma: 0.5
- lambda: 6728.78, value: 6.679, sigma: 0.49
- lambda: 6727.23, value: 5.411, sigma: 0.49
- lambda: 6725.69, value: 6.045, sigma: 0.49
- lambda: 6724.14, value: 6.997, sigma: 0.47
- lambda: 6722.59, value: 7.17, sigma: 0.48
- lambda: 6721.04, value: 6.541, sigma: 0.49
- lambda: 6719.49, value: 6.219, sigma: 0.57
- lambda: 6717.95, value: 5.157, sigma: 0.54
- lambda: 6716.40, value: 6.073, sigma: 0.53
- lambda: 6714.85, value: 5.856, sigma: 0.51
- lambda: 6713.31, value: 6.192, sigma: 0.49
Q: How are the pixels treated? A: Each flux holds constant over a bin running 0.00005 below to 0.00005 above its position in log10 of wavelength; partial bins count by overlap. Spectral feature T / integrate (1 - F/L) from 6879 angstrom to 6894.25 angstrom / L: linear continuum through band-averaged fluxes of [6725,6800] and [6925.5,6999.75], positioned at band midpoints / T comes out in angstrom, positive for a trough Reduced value 1.5 angstrom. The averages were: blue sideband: 6.14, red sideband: 6.3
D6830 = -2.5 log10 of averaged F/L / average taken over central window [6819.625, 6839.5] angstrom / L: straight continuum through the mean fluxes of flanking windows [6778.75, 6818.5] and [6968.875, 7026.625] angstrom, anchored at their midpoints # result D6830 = 0.04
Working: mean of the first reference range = 5.84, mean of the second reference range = 6.22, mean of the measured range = 5.68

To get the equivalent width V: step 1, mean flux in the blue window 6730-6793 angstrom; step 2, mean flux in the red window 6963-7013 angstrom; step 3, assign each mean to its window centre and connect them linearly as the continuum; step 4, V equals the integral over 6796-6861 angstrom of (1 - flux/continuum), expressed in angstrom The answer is 4.4 angstrom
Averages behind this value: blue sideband 6.17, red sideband 6.18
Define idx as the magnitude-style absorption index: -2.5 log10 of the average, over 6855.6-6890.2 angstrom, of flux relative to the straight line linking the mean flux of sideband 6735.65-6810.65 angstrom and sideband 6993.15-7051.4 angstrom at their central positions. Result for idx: 0.097 mag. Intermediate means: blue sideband 6.06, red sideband 6.49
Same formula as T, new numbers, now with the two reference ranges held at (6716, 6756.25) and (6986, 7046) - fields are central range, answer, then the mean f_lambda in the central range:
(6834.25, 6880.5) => 4.2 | 5.79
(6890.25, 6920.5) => 2.1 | 5.95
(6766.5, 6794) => 1.7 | 5.96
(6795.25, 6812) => 1.6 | 5.76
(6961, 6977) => 0.6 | 6.18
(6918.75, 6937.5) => 0.3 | 6.28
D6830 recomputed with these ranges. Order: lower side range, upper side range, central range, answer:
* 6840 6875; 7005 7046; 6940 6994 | 0.00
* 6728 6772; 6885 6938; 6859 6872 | 0.08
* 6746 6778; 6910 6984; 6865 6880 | 0.10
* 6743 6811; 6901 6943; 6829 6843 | 0.06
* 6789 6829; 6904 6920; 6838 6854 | -0.04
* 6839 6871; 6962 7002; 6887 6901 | 0.03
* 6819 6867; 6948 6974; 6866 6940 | 0.02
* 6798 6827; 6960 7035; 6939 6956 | -0.05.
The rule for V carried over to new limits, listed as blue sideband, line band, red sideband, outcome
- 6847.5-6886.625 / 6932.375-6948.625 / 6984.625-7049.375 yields -1.2 angstrom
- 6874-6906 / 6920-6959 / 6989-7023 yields -2.4 angstrom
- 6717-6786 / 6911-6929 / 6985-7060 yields 1.1 angstrom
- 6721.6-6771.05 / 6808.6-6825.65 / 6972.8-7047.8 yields 2.5 angstrom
